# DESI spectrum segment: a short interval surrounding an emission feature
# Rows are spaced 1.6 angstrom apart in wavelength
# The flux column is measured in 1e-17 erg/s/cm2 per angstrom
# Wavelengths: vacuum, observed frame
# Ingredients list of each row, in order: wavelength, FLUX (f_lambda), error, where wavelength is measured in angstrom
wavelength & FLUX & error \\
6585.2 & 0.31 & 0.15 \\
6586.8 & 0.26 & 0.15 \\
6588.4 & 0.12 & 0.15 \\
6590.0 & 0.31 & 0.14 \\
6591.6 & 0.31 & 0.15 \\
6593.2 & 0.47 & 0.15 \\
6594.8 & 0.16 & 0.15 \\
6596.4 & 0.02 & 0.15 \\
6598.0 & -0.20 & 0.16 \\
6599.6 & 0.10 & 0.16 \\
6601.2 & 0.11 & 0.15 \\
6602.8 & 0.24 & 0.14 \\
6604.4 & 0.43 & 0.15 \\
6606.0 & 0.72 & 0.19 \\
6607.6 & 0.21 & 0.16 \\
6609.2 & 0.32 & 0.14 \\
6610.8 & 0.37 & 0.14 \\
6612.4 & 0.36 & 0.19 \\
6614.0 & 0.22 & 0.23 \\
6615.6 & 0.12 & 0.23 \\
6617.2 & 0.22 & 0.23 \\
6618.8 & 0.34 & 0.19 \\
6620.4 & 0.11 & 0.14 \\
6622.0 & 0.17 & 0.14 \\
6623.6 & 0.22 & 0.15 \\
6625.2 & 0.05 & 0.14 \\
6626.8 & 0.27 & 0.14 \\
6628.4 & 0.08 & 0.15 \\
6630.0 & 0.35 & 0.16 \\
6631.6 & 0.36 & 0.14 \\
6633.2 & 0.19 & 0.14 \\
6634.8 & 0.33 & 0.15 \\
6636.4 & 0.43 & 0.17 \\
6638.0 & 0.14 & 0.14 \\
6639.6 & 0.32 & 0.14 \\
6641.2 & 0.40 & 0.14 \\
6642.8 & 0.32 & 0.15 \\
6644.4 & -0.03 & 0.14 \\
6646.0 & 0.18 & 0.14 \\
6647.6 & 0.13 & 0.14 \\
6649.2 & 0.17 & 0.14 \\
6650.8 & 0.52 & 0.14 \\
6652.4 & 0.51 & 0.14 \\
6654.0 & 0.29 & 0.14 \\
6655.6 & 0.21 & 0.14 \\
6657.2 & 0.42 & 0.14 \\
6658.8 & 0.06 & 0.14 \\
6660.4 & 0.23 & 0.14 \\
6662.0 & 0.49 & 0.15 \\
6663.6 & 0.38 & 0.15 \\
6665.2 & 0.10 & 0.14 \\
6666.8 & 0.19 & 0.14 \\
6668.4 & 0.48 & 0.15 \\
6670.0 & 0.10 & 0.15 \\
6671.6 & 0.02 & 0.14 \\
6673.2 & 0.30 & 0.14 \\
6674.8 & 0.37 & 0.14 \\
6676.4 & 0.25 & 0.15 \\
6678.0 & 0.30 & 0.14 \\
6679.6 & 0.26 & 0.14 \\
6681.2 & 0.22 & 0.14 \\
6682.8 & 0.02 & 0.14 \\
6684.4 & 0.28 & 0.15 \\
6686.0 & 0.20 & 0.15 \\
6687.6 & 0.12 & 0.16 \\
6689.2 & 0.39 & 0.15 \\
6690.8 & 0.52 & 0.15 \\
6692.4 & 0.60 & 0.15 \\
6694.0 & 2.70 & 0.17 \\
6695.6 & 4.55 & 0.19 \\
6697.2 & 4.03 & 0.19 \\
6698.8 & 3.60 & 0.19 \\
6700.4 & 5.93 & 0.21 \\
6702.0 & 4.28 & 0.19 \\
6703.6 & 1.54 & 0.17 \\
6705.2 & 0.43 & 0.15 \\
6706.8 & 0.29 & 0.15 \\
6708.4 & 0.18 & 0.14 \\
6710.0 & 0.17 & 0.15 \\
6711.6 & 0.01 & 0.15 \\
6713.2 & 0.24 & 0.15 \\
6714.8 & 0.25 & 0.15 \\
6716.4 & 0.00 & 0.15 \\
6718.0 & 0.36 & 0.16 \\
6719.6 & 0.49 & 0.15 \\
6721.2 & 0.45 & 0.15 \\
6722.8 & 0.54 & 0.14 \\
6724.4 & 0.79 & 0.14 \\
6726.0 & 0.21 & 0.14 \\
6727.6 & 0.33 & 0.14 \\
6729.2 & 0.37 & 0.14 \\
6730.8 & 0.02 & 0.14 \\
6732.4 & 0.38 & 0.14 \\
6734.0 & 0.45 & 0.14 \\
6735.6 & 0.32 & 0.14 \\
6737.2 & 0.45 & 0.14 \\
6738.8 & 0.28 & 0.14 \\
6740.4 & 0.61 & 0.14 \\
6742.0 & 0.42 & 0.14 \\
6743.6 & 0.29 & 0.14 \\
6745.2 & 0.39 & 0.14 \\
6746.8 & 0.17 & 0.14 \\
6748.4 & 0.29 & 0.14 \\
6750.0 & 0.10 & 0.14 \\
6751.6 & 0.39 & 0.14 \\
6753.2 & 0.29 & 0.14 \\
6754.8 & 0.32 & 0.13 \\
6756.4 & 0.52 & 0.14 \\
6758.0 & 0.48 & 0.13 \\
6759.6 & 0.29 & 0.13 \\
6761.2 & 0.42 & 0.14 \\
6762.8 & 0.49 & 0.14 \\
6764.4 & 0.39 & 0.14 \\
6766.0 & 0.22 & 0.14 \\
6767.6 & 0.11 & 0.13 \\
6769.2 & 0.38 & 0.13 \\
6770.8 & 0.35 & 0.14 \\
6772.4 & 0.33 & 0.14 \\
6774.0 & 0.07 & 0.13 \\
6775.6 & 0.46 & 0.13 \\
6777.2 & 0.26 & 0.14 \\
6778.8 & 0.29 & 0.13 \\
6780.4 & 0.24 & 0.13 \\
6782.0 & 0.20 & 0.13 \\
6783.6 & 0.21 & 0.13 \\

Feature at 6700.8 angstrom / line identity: [O II] 3727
